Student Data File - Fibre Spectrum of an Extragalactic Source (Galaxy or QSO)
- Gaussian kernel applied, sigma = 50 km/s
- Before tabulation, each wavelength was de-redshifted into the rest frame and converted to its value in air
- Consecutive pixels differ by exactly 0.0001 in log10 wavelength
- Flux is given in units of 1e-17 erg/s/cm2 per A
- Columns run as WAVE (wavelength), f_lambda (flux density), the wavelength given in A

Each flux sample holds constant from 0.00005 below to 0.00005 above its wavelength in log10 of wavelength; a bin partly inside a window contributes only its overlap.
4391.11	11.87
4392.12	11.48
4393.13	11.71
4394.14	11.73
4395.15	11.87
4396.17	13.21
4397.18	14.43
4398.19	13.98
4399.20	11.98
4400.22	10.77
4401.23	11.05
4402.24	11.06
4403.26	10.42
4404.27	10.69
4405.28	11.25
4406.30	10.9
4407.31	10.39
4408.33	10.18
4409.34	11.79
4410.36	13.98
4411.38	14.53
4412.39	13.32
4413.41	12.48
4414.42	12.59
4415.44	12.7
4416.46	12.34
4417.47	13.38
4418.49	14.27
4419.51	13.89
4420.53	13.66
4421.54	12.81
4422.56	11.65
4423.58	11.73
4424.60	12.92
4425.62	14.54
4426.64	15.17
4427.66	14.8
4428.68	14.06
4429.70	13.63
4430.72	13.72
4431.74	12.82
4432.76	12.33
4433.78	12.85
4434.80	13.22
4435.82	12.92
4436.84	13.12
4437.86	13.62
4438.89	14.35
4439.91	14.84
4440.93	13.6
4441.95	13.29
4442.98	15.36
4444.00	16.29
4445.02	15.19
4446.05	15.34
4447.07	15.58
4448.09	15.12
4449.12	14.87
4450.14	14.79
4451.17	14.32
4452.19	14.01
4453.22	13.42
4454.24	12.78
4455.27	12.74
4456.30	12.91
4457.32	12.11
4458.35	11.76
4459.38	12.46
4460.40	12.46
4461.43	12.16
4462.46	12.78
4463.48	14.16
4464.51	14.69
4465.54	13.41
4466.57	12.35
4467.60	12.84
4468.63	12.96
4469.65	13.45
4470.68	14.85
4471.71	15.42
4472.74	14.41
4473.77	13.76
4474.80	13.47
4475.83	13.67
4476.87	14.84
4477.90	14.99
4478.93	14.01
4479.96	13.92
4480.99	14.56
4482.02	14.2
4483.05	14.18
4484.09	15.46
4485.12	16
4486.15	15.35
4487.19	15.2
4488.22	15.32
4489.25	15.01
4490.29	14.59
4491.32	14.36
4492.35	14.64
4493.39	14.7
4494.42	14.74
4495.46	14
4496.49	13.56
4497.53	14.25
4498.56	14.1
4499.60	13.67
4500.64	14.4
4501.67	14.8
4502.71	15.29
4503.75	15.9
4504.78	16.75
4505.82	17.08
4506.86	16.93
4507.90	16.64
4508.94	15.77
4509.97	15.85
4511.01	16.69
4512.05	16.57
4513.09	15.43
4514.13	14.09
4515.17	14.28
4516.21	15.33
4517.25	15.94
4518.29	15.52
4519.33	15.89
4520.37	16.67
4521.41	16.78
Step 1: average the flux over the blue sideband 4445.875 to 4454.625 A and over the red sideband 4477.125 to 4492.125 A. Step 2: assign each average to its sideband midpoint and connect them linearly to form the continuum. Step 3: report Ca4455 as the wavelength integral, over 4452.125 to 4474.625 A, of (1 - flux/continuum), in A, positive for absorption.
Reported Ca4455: 2.1 A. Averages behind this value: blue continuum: 14.5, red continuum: 14.8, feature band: 13.3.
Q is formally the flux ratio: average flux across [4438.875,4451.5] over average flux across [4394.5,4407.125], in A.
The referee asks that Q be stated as 1.26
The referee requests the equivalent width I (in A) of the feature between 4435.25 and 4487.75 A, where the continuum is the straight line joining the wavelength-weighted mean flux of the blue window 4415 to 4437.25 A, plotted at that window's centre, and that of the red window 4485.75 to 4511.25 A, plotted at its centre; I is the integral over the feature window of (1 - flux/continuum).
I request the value 0.7 A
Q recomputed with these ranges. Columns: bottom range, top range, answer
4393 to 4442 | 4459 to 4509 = 1.13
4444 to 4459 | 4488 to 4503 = 1.03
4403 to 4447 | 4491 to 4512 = 1.15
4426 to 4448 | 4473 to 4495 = 1.03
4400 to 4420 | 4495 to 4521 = 1.27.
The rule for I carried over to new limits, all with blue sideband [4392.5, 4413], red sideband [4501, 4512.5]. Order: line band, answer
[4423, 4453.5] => -1.5 A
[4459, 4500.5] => 2.6 A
